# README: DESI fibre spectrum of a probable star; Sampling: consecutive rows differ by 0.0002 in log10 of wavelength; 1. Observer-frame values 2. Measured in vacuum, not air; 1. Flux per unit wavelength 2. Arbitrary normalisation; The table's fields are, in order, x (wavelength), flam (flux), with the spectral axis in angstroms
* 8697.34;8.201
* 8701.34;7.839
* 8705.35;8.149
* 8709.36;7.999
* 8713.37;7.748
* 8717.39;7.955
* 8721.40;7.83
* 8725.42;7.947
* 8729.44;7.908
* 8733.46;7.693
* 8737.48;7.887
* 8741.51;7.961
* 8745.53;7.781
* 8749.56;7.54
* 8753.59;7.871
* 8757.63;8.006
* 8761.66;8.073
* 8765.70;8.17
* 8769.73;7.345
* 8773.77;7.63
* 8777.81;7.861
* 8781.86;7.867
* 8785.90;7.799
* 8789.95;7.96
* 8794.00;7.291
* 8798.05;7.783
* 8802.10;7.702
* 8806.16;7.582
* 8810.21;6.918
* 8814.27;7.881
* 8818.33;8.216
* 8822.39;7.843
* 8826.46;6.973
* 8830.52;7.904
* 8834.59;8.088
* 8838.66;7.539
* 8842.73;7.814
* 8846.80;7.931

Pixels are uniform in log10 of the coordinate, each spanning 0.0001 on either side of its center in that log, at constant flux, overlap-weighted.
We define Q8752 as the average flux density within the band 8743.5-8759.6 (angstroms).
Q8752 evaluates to 7.8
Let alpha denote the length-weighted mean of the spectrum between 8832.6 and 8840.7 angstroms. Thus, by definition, 7.81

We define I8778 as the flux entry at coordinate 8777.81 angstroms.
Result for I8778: 7.861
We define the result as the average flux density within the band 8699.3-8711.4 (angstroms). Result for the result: 8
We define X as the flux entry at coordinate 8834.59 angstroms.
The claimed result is 8.088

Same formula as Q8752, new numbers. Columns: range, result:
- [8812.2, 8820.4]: 8.04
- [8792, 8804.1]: 7.59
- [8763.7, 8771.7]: 7.77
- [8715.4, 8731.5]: 7.91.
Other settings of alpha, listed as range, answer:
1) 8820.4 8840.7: 7.67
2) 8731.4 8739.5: 7.79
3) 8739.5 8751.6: 7.76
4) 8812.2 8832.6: 7.76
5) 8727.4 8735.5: 7.8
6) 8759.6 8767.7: 8.12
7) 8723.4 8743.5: 7.88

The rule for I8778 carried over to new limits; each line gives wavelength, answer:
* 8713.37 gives 7.748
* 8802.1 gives 7.702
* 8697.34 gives 8.201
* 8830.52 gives 7.904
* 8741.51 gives 7.961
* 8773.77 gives 7.63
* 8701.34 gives 7.839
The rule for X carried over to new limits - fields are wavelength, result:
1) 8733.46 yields 7.693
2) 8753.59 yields 7.871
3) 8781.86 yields 7.867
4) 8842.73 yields 7.814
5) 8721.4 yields 7.83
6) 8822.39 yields 7.843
